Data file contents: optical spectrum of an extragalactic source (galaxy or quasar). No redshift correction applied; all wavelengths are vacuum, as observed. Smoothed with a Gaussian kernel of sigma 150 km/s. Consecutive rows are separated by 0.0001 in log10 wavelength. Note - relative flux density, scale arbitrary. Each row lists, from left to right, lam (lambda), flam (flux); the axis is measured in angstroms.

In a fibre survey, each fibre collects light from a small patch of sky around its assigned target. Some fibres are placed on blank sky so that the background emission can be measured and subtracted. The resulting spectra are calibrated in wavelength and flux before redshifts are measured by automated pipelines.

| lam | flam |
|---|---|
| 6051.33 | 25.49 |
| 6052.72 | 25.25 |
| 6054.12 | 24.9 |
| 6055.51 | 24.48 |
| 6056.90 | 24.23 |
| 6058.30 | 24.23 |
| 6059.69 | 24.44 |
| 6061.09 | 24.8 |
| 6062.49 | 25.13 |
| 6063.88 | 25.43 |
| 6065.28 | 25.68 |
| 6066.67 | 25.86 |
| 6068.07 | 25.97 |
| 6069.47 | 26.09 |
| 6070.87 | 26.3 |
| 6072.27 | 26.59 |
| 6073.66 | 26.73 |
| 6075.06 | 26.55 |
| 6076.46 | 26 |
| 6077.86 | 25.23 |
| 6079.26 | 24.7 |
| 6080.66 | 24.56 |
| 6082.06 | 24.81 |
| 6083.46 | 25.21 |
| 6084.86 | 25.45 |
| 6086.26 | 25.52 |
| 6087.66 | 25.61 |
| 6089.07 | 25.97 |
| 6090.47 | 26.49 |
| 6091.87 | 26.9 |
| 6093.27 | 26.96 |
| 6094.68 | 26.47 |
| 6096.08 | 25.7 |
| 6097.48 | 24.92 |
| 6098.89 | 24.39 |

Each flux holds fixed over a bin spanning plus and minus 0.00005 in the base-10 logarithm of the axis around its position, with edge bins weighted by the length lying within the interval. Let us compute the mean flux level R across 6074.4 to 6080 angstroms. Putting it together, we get 25.6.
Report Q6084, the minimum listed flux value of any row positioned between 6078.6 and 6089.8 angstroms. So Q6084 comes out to 24.56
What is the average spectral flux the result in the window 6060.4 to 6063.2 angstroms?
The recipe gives 25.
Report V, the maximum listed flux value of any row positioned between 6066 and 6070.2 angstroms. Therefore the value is 26.09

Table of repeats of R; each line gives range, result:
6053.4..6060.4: 24.5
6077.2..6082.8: 24.8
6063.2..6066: 25.6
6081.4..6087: 25.3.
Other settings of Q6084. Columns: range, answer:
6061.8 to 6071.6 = 25.13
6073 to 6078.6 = 25.23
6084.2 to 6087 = 25.45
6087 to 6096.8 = 25.61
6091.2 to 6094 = 26.9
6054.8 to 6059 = 24.23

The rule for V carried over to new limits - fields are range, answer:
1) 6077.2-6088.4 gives 25.61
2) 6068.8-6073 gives 26.59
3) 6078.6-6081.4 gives 24.7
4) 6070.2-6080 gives 26.73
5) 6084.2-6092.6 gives 26.9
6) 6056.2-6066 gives 25.68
